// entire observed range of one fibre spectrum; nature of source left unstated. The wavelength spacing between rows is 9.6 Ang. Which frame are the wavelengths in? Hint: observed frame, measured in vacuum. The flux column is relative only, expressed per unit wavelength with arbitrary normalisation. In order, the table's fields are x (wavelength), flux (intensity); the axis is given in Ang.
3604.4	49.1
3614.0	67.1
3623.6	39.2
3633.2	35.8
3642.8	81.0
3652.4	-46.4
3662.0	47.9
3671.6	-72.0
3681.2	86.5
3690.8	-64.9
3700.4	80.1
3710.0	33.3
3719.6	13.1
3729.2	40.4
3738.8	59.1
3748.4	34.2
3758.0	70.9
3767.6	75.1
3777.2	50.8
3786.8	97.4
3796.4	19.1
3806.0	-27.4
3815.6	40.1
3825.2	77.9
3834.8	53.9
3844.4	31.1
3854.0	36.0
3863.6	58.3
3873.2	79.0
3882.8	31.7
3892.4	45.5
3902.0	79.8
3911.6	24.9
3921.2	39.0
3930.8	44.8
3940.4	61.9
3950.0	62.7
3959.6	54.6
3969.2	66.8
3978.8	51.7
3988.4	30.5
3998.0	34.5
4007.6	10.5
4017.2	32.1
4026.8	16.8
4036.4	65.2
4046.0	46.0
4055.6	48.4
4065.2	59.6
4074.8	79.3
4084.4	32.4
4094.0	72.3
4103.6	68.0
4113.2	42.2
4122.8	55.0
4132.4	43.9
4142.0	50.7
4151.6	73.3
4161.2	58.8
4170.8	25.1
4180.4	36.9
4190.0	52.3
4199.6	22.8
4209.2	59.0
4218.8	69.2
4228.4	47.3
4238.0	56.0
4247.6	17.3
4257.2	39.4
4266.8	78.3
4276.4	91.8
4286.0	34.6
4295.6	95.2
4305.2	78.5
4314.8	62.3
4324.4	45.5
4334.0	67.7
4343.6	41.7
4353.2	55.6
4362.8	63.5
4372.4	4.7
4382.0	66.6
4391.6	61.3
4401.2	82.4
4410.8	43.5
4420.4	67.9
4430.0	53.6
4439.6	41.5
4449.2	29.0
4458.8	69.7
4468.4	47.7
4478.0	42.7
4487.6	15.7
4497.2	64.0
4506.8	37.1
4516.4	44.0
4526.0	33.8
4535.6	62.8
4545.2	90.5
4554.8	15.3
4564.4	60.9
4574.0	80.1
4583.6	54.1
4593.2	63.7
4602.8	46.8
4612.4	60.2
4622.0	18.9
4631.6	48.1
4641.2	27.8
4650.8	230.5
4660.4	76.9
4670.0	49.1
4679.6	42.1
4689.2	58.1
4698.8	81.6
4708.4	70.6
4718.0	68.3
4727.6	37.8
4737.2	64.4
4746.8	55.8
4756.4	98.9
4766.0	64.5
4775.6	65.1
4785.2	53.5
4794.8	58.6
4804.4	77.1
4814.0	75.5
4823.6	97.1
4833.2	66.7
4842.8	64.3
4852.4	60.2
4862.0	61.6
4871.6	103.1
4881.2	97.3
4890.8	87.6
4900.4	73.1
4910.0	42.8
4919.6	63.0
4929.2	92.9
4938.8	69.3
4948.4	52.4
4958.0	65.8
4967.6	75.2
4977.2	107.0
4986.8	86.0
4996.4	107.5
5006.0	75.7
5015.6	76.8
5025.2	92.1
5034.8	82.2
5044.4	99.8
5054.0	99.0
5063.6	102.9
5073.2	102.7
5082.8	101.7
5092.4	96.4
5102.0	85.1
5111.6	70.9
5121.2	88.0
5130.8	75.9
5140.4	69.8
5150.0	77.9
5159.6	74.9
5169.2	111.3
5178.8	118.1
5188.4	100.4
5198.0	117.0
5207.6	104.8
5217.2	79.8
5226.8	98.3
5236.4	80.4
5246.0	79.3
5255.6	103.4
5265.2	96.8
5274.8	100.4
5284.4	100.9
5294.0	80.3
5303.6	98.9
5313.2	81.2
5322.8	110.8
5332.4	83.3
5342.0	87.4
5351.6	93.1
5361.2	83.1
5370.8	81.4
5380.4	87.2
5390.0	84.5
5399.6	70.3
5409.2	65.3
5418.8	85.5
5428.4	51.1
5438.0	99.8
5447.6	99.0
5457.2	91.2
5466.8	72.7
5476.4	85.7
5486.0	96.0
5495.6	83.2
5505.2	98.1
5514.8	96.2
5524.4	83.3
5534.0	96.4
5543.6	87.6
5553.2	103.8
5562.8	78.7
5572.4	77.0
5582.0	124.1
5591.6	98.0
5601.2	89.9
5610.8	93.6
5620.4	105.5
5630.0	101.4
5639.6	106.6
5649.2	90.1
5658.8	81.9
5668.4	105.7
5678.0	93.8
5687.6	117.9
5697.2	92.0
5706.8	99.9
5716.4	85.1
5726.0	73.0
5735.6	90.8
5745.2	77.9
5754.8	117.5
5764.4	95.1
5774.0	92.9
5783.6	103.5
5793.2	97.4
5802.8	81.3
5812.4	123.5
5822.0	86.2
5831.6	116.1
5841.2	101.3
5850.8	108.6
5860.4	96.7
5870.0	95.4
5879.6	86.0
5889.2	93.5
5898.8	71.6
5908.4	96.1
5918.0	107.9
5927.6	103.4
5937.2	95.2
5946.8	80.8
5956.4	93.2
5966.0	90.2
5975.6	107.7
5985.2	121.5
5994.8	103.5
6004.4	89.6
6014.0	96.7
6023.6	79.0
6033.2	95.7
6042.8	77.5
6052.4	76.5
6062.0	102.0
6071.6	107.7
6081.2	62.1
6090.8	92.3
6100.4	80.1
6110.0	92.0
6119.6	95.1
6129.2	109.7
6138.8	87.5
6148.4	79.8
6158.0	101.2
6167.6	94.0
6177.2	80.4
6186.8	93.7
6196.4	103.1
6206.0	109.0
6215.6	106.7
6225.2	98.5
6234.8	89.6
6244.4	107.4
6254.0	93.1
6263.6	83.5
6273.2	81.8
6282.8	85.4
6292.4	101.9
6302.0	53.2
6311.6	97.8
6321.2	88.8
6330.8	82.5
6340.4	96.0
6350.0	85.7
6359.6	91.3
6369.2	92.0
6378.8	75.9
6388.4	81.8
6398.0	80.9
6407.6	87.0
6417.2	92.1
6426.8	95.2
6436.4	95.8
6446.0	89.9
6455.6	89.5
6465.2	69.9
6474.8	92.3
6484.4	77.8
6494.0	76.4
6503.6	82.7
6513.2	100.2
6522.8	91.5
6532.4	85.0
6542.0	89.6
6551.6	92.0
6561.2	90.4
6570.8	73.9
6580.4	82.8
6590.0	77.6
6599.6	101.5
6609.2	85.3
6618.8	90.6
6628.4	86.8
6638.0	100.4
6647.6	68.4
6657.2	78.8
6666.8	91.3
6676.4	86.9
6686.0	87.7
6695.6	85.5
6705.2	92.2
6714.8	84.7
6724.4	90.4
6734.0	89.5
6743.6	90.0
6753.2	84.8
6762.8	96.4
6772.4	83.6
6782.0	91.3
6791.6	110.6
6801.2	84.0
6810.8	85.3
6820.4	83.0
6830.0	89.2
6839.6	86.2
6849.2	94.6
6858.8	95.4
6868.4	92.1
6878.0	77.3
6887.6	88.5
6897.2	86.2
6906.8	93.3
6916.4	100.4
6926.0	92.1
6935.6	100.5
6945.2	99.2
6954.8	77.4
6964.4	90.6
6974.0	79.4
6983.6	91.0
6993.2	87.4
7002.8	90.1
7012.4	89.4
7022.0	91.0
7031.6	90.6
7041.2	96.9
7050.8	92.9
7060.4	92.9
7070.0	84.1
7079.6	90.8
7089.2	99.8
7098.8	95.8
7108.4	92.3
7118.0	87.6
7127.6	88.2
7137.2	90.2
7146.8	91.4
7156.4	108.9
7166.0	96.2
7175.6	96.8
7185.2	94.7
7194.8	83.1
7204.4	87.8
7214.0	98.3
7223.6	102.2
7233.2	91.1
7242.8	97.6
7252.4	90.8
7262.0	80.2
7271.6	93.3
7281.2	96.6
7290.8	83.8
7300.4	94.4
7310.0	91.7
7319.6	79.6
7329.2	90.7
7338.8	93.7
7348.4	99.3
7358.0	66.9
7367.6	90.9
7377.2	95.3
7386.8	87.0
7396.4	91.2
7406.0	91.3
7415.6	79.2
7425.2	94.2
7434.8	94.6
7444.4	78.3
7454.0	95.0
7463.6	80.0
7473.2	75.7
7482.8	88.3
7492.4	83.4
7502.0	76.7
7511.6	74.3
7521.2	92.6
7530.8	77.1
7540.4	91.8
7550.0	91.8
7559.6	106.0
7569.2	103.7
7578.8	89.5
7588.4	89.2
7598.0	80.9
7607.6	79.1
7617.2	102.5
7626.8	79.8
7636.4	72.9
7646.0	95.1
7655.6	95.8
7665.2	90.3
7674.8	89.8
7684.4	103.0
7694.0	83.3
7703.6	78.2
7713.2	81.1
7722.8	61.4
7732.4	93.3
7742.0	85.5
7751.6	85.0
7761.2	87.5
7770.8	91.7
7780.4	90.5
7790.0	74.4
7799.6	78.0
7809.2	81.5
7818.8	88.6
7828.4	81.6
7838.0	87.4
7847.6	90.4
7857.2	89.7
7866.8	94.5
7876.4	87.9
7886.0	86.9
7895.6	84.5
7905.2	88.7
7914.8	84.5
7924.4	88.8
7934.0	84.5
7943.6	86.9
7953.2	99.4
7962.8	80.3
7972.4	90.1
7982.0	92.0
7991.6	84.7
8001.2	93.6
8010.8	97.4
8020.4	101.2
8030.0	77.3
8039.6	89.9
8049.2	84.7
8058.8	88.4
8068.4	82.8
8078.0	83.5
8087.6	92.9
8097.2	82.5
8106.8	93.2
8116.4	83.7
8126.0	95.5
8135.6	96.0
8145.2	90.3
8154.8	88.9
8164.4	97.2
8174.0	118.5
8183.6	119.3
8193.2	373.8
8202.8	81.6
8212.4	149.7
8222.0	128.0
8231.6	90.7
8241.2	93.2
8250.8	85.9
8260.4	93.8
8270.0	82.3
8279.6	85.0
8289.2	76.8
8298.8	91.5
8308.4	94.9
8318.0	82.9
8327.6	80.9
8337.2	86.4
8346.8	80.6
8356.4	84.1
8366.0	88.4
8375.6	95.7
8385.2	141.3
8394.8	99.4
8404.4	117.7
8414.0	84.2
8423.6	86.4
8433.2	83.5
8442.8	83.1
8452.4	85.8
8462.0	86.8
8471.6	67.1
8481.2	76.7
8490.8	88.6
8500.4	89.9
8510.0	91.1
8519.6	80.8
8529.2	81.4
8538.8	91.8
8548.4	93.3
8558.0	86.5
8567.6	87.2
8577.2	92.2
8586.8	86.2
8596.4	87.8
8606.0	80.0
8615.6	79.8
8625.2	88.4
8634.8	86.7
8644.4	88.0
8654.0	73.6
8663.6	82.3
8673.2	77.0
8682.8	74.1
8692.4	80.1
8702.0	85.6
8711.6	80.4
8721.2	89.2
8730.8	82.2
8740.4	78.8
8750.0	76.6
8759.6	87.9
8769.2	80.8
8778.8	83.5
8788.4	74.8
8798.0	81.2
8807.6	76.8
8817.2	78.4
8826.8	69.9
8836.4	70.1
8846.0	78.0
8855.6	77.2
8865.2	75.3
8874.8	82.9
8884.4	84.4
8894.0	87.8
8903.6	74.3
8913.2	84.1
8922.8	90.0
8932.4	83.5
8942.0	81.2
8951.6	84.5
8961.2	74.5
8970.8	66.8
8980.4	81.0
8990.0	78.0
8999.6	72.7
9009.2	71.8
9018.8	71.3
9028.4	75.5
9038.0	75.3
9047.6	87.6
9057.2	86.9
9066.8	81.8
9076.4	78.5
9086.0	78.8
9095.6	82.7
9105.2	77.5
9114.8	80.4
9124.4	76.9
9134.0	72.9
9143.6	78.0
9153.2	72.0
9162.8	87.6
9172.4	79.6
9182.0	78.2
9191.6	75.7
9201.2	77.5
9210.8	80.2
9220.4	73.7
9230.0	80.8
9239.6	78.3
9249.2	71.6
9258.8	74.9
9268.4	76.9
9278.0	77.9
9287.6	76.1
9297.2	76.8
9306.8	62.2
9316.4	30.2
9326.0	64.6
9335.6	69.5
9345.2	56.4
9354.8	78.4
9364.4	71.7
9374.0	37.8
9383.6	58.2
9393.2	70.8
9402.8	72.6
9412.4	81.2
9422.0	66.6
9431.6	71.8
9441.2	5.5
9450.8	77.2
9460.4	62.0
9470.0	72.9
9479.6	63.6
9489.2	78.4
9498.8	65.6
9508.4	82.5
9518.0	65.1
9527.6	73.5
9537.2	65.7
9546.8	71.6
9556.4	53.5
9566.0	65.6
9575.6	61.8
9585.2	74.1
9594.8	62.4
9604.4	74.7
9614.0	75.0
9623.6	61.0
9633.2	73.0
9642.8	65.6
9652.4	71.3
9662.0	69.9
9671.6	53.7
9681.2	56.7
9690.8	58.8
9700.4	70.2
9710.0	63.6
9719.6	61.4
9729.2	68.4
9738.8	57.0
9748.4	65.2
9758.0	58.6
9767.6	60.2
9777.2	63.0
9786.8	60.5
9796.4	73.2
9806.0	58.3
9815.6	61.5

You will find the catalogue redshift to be 0.248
